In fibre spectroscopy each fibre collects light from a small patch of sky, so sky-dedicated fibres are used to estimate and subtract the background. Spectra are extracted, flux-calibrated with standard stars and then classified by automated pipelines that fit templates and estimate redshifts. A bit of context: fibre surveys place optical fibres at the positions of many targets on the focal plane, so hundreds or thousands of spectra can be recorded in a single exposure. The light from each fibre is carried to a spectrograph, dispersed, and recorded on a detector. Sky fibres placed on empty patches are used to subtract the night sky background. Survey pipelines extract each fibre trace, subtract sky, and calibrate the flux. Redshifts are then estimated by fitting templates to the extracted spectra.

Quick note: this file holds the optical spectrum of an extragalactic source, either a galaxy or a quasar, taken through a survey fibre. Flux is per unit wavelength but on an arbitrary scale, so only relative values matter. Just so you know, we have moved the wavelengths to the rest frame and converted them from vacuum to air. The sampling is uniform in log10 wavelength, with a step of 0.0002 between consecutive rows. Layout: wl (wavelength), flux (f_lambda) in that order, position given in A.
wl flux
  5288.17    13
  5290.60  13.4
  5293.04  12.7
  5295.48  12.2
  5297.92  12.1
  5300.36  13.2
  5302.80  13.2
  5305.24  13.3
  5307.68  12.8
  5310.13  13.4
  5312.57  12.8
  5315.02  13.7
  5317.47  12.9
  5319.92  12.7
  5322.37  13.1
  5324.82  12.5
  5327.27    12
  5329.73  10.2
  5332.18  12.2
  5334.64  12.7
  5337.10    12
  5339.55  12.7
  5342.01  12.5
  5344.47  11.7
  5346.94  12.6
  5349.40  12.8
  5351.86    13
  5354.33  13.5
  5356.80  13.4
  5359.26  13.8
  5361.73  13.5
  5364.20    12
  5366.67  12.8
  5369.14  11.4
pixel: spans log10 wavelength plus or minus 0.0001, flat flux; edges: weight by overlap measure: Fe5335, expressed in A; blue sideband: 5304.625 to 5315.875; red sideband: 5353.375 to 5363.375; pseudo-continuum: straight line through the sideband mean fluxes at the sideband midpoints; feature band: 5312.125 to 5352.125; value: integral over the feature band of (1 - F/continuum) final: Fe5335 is 2.6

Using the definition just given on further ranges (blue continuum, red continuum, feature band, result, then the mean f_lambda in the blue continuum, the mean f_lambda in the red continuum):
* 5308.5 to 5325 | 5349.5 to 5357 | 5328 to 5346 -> 1.54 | 13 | 13.2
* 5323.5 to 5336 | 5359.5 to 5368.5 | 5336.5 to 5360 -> -0.76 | 11.9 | 12.8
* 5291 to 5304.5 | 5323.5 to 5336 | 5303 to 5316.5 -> -0.82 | 12.7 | 11.9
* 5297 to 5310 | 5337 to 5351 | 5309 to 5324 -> -0.32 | 13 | 12.4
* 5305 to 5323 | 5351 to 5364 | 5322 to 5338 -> 1.36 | 13.1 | 13.3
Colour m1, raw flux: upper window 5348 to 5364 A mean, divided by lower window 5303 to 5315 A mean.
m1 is 1.0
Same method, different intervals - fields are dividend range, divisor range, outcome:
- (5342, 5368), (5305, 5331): 1.02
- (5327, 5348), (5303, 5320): 0.92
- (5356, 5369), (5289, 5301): 1.02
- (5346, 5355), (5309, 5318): 0.98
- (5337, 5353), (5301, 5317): 0.95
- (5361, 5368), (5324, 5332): 1.09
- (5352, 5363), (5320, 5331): 1.12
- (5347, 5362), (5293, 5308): 1.04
